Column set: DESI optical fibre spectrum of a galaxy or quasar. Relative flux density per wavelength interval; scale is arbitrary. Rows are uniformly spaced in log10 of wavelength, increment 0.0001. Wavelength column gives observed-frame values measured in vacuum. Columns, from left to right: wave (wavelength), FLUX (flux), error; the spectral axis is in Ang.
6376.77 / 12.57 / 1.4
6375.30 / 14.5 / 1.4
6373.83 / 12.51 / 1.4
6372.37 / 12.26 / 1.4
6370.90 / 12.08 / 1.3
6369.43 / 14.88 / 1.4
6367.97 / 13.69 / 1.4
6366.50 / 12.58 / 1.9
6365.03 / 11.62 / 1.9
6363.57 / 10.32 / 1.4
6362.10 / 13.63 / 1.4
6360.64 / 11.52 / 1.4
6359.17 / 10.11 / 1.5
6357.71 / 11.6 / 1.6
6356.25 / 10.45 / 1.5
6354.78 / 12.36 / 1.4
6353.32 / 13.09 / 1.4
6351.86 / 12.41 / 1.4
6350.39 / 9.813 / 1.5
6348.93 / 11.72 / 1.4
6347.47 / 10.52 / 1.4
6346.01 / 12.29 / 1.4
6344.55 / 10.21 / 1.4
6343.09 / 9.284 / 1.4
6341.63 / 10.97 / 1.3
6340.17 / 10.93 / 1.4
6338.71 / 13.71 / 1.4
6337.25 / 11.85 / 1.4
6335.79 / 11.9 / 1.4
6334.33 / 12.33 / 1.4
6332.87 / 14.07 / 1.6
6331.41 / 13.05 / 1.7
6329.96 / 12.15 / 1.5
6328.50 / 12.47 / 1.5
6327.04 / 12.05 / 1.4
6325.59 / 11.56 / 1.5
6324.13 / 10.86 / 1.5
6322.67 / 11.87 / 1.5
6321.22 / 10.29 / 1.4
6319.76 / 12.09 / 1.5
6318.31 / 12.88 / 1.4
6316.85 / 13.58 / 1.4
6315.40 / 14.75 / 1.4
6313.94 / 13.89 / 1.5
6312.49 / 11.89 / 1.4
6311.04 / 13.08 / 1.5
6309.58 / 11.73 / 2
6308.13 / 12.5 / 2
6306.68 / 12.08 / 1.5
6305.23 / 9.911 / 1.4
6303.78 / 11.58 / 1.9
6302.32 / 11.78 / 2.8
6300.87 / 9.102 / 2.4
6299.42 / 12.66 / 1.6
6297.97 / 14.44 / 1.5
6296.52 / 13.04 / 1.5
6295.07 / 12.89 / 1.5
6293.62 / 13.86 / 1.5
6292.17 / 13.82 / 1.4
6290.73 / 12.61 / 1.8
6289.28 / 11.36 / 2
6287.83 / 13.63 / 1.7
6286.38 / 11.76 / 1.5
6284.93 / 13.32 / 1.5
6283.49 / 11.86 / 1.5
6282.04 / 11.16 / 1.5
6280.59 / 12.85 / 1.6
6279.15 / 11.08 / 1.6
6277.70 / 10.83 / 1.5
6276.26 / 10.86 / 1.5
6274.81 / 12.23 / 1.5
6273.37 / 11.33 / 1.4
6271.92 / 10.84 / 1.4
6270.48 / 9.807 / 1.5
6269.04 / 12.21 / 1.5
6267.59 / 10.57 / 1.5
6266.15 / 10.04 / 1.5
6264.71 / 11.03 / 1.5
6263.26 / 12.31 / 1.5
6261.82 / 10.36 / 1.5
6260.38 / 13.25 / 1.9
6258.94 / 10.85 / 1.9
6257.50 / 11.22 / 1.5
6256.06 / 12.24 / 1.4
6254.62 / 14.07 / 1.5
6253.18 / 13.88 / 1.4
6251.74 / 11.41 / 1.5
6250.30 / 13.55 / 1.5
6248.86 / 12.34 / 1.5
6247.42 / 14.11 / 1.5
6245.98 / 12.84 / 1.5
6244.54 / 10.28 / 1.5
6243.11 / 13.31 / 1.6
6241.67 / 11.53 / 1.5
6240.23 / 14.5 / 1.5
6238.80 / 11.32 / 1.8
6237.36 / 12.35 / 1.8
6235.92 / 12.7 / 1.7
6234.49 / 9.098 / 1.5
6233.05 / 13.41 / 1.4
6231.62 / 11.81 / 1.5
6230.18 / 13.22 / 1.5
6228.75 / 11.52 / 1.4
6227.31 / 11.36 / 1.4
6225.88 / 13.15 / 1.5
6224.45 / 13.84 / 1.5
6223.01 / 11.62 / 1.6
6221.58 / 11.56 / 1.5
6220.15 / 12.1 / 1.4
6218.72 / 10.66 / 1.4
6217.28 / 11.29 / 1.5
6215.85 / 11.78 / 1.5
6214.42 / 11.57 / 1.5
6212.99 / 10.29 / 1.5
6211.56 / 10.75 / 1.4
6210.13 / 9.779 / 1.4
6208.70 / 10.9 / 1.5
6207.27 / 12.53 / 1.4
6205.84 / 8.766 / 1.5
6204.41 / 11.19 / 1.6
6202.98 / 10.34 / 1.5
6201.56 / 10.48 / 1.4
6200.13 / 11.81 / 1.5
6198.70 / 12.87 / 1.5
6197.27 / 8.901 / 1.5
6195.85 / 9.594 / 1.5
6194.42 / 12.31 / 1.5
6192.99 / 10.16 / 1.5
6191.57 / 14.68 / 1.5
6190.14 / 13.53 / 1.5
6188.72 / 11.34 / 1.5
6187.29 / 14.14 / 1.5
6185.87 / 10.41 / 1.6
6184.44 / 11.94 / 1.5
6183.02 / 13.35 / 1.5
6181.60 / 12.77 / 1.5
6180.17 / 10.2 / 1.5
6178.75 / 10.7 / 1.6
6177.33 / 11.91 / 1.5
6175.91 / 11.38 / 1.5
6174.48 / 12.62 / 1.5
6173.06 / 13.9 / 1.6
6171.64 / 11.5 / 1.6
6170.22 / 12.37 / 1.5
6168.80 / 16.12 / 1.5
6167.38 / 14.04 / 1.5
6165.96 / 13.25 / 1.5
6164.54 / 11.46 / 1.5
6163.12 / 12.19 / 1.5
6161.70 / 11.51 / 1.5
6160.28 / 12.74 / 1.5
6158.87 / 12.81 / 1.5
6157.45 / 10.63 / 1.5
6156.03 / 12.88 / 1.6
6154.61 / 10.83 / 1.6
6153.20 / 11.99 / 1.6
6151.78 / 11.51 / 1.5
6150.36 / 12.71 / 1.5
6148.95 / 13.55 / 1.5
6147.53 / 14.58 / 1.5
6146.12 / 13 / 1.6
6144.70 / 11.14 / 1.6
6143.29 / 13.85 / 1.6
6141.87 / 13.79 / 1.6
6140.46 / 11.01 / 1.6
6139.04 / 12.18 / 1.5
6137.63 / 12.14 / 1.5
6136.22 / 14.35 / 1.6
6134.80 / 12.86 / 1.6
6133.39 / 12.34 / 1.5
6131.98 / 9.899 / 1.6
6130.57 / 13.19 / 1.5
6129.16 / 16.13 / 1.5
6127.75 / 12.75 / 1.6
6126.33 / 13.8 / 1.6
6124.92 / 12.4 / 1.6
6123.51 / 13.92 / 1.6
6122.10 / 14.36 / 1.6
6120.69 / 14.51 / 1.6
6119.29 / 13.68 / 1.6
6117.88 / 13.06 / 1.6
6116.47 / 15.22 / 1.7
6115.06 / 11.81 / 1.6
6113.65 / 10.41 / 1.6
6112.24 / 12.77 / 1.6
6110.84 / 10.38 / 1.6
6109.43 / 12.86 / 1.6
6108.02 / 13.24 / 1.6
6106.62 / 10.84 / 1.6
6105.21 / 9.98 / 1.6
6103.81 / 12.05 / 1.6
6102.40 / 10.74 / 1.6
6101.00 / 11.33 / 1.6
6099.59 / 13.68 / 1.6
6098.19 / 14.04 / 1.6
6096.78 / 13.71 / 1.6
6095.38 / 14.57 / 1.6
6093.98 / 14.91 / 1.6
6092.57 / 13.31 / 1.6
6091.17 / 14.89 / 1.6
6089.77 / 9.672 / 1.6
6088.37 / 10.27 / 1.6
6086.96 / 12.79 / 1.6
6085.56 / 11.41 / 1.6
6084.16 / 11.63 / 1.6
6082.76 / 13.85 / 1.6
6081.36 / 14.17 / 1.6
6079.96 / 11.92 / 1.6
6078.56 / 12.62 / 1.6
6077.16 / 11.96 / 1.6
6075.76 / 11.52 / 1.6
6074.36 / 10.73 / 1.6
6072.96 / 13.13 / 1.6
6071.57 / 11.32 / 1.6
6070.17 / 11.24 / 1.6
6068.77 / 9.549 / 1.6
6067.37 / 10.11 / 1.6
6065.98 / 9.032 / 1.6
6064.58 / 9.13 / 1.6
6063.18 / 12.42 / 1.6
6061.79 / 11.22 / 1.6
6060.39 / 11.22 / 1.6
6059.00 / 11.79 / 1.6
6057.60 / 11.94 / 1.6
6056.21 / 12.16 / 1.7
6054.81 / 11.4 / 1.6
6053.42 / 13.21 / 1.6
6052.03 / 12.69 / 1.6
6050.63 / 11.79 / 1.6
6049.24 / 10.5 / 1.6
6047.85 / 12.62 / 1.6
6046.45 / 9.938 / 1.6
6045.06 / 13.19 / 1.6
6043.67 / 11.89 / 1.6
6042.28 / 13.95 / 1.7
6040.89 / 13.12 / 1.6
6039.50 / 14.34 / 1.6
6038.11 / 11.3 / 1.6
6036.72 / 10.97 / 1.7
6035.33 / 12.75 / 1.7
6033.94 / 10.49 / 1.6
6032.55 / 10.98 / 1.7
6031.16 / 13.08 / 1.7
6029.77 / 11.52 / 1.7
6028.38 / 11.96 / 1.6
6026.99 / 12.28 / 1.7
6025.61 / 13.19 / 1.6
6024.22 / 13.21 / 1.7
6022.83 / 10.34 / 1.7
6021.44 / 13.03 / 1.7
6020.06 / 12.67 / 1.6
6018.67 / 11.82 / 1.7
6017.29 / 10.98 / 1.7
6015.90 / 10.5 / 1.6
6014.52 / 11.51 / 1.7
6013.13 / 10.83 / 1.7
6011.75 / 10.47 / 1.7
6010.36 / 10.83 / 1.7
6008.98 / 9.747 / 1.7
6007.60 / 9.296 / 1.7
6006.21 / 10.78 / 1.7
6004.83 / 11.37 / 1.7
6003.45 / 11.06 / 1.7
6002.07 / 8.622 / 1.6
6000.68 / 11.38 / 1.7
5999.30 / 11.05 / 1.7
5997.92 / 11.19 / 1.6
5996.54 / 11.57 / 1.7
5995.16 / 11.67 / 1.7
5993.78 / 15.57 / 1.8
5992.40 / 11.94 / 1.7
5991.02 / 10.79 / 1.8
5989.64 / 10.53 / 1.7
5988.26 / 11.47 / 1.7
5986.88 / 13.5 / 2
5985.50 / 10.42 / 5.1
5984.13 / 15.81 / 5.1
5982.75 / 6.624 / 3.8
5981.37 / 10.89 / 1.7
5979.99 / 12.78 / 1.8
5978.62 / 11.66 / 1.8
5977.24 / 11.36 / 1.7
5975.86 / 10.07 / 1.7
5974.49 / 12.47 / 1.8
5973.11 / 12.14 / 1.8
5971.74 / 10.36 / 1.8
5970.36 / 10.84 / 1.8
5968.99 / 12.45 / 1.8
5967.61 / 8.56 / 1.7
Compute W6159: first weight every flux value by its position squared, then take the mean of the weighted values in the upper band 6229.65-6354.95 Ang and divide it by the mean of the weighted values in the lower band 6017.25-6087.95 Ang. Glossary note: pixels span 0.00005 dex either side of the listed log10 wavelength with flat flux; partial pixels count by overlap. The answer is 1.10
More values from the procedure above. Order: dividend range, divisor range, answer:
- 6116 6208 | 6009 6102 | 1.07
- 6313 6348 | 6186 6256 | 1.05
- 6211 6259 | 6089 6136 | 0.98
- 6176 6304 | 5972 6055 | 1.10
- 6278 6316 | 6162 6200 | 1.05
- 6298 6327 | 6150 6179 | 1.02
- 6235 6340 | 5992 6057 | 1.13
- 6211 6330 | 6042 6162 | 1.03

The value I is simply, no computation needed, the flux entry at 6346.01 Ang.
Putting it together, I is 12.29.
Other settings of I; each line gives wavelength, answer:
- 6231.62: 11.81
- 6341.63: 10.97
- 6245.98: 12.84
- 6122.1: 14.36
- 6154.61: 10.83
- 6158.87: 12.81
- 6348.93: 11.72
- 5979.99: 12.78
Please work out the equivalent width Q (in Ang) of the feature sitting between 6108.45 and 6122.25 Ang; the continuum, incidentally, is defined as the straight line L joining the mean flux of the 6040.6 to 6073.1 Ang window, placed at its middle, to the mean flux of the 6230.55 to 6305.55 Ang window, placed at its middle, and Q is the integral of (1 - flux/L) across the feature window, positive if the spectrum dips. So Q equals -1.4 Ang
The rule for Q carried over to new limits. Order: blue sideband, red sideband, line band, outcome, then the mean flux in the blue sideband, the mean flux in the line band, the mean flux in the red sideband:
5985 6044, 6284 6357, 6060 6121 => -1.8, 11.6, 12.1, 12.1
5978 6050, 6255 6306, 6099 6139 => -3.3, 11.6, 12.7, 11.8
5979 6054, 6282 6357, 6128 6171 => -3.0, 11.7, 12.7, 12.1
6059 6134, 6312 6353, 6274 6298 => -0.7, 12.3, 12.4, 12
